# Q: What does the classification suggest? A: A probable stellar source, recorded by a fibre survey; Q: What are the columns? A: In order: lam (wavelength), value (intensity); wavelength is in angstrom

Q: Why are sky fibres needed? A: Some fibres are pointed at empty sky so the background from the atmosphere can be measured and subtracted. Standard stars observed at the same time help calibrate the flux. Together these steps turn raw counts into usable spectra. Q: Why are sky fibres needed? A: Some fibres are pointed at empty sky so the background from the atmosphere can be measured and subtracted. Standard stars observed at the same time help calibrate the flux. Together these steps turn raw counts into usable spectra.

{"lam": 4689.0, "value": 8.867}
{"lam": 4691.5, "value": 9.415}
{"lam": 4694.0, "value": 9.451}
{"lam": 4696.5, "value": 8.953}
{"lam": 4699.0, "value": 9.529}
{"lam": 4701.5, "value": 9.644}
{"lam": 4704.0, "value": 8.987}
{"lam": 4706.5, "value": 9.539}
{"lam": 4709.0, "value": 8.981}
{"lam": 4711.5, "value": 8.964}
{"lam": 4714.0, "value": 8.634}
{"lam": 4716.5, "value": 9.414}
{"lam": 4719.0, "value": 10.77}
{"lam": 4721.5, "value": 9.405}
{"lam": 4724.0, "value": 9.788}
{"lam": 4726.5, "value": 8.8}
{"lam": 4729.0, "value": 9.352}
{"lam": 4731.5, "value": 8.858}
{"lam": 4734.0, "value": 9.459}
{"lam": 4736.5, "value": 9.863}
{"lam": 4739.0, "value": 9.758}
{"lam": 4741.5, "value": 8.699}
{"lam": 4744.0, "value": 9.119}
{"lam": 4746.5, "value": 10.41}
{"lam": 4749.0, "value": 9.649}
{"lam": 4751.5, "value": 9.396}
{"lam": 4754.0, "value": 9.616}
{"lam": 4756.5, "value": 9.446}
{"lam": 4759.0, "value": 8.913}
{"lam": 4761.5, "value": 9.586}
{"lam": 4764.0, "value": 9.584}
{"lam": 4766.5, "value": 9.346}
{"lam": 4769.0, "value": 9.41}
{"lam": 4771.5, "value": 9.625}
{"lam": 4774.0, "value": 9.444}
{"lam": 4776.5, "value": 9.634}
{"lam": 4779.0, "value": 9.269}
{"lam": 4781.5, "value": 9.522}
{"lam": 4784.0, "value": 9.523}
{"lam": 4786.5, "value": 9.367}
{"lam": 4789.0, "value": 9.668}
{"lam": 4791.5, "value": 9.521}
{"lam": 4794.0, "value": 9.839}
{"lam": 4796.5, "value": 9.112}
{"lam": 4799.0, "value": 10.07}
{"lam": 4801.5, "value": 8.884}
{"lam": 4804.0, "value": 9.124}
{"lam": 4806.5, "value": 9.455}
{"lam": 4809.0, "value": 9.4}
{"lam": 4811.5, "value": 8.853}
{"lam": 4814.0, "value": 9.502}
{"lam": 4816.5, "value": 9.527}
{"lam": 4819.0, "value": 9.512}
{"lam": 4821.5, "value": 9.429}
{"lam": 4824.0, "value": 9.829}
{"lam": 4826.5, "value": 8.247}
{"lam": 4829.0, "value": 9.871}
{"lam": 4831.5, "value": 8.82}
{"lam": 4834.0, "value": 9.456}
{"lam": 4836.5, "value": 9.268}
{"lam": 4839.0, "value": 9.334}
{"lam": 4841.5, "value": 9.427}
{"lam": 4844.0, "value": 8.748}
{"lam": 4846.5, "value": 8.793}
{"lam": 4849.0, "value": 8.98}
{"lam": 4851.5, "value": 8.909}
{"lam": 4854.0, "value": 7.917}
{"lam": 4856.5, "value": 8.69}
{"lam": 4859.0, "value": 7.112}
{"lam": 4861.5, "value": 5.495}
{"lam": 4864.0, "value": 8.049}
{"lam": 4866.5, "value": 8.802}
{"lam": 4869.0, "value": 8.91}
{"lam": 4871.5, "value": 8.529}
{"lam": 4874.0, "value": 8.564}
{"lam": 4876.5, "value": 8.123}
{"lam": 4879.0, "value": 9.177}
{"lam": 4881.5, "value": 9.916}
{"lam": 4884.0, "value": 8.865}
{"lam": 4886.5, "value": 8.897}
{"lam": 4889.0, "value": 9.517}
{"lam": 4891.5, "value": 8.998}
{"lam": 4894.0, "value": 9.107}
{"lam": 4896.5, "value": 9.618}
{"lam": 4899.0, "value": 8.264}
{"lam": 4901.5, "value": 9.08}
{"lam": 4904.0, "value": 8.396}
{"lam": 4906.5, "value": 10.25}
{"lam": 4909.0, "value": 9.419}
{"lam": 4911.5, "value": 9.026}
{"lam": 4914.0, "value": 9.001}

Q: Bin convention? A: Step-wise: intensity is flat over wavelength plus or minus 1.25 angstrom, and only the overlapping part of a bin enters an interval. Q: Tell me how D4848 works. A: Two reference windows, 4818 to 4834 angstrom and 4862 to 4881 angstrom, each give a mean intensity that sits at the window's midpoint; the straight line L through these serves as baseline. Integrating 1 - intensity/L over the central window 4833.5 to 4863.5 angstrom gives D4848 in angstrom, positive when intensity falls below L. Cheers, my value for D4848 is 1.5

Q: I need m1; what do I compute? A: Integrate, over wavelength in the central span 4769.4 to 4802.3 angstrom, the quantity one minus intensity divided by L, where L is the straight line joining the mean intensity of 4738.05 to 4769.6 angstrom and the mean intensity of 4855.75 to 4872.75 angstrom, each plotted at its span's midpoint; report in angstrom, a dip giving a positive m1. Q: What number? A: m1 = -1.82 angstrom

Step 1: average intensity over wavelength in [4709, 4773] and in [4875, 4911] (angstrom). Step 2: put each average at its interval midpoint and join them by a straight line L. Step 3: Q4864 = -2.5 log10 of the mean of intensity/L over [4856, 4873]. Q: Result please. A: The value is 0.159 mag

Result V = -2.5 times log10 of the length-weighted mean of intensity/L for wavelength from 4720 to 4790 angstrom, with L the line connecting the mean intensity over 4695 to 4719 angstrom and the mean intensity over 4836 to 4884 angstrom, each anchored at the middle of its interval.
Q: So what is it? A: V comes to -0.05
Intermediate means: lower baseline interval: 9.27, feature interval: 9.45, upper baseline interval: 8.56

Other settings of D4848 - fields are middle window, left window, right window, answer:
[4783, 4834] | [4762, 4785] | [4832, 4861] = -1.51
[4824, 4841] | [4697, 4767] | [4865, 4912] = -0.13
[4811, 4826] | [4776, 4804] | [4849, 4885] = -0.57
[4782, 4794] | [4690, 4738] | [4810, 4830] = -0.27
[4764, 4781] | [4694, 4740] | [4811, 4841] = -0.22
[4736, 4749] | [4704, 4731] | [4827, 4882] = -0.50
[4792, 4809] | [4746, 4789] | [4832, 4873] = -0.54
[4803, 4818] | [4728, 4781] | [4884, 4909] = 0.01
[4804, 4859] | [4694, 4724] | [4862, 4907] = -0.45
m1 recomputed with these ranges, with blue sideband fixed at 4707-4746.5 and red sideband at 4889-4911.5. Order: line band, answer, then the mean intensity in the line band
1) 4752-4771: -0.2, 9.42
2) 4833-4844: -0.1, 9.3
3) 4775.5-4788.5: -0.2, 9.47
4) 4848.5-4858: 0.7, 8.56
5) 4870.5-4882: 0.5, 8.8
